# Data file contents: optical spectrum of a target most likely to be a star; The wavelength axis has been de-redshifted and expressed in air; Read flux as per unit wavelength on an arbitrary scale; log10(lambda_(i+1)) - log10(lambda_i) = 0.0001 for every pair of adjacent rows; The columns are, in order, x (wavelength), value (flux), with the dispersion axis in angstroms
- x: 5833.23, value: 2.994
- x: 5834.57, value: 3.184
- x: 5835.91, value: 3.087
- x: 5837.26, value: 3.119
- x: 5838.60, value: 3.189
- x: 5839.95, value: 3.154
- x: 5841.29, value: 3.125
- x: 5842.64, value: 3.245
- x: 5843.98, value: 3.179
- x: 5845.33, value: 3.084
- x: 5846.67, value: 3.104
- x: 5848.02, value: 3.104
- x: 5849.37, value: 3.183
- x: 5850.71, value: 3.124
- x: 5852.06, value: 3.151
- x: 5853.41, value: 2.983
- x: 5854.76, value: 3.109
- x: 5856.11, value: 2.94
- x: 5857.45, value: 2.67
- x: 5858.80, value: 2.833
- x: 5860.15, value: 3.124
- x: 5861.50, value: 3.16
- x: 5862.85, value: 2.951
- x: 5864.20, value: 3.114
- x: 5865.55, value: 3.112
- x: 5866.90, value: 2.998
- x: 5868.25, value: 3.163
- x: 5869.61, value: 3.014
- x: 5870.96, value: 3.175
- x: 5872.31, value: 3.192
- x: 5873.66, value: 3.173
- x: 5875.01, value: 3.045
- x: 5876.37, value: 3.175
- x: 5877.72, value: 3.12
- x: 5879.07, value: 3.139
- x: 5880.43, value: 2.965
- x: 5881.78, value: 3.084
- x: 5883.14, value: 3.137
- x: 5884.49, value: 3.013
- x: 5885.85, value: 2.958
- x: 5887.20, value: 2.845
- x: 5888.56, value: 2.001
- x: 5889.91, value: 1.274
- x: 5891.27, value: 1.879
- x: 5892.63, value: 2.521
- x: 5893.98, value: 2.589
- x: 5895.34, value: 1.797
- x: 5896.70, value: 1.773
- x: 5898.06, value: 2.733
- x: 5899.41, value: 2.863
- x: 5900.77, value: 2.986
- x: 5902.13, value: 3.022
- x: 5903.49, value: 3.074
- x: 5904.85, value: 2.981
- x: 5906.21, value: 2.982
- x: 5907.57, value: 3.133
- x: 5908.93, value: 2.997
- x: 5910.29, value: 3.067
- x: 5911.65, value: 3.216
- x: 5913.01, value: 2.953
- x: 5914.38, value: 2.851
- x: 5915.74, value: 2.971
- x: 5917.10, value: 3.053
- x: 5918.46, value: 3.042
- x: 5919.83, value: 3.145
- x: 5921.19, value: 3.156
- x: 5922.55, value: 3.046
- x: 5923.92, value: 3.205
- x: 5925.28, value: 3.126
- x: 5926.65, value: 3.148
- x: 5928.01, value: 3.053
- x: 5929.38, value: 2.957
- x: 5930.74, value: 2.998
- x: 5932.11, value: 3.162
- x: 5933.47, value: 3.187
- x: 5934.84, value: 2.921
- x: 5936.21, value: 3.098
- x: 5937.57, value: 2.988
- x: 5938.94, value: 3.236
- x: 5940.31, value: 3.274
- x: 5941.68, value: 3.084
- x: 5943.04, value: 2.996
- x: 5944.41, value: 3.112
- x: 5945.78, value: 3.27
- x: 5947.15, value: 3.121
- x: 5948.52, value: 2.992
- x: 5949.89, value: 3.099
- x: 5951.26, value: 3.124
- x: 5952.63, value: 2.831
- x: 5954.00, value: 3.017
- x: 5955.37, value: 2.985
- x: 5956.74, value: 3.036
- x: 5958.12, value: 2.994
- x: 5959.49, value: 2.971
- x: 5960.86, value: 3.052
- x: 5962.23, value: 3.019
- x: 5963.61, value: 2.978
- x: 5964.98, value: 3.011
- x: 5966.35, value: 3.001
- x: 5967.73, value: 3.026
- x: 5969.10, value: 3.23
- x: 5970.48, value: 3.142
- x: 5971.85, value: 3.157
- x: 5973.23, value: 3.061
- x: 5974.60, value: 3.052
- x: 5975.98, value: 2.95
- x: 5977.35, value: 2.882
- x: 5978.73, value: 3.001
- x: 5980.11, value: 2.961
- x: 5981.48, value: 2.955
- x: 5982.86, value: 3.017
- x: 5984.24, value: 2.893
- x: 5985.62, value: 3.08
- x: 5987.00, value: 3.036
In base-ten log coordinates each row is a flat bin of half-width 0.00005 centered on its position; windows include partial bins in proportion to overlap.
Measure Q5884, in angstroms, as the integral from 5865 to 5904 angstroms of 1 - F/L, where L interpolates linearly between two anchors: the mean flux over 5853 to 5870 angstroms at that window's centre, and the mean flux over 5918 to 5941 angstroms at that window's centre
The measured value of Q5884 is 3.3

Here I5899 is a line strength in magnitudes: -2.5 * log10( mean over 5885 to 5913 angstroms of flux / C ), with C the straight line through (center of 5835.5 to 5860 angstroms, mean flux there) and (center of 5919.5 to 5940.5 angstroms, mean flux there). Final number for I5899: 0.17 mag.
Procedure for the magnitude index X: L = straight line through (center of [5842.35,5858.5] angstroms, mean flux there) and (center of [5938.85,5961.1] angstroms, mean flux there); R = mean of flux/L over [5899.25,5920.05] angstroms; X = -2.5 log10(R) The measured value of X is 0.02 mag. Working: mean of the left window 3.06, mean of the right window 3.07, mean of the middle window 3.02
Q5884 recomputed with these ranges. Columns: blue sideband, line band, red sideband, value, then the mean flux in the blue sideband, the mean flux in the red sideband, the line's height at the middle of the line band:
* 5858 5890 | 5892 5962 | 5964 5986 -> 0.5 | 2.98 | 3.02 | 3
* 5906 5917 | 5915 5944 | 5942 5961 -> -0.5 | 3.02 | 3.04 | 3.03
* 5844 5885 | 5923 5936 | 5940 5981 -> -0.1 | 3.07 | 3.05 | 3.05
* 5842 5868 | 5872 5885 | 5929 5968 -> -0.2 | 3.06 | 3.05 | 3.06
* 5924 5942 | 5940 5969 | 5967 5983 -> 0.2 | 3.1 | 3.04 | 3.07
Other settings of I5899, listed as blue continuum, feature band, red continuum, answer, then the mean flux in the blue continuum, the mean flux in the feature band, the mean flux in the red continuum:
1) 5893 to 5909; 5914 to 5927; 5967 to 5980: -0.10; 2.73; 3.08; 3.05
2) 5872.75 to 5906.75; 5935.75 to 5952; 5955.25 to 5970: -0.06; 2.73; 3.12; 3.03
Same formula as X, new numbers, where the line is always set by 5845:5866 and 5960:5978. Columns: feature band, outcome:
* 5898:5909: 0.020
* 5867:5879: -0.028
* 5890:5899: 0.366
